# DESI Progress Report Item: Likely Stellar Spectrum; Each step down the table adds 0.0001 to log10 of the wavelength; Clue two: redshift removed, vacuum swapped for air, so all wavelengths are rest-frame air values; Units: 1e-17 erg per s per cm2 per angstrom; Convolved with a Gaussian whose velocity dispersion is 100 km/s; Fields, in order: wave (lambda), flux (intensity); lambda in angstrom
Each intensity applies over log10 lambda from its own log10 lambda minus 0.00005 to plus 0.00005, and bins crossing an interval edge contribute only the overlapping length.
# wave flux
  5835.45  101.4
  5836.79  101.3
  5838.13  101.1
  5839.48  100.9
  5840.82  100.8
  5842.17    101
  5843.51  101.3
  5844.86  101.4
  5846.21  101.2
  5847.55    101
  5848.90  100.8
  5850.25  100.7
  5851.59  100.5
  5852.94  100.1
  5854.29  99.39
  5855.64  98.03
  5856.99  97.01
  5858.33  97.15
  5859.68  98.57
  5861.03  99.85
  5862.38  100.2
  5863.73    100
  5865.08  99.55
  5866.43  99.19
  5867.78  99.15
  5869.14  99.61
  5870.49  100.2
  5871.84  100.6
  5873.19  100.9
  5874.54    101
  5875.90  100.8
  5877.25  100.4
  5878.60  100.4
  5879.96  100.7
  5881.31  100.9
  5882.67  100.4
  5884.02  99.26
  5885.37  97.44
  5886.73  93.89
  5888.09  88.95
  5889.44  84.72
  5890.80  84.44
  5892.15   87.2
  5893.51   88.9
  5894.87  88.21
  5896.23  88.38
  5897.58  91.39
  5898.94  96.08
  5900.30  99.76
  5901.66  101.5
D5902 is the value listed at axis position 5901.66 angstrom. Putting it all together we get 101.5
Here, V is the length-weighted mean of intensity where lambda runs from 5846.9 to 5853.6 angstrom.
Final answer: 101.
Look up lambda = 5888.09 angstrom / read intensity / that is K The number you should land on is 88.95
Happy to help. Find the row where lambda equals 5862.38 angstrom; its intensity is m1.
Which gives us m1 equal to 100.2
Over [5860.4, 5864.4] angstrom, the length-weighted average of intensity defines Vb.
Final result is 100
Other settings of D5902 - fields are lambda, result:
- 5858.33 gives 97.15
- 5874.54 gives 101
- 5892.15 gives 87.2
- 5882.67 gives 100.4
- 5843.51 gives 101.3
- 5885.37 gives 97.44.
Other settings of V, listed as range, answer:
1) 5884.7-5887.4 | 95.5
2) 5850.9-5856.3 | 99.5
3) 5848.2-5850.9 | 101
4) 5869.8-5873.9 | 101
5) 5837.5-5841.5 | 101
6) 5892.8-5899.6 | 90.5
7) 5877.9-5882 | 101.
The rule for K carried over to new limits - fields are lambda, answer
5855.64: 98.03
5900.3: 99.76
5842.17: 101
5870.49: 100.2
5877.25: 100.4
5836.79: 101.3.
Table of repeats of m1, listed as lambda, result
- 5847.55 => 101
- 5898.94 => 96.08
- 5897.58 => 91.39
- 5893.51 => 88.9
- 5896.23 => 88.38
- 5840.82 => 100.8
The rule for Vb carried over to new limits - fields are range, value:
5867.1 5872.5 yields 99.8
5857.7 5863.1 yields 98.9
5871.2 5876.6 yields 101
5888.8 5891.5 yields 84.7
